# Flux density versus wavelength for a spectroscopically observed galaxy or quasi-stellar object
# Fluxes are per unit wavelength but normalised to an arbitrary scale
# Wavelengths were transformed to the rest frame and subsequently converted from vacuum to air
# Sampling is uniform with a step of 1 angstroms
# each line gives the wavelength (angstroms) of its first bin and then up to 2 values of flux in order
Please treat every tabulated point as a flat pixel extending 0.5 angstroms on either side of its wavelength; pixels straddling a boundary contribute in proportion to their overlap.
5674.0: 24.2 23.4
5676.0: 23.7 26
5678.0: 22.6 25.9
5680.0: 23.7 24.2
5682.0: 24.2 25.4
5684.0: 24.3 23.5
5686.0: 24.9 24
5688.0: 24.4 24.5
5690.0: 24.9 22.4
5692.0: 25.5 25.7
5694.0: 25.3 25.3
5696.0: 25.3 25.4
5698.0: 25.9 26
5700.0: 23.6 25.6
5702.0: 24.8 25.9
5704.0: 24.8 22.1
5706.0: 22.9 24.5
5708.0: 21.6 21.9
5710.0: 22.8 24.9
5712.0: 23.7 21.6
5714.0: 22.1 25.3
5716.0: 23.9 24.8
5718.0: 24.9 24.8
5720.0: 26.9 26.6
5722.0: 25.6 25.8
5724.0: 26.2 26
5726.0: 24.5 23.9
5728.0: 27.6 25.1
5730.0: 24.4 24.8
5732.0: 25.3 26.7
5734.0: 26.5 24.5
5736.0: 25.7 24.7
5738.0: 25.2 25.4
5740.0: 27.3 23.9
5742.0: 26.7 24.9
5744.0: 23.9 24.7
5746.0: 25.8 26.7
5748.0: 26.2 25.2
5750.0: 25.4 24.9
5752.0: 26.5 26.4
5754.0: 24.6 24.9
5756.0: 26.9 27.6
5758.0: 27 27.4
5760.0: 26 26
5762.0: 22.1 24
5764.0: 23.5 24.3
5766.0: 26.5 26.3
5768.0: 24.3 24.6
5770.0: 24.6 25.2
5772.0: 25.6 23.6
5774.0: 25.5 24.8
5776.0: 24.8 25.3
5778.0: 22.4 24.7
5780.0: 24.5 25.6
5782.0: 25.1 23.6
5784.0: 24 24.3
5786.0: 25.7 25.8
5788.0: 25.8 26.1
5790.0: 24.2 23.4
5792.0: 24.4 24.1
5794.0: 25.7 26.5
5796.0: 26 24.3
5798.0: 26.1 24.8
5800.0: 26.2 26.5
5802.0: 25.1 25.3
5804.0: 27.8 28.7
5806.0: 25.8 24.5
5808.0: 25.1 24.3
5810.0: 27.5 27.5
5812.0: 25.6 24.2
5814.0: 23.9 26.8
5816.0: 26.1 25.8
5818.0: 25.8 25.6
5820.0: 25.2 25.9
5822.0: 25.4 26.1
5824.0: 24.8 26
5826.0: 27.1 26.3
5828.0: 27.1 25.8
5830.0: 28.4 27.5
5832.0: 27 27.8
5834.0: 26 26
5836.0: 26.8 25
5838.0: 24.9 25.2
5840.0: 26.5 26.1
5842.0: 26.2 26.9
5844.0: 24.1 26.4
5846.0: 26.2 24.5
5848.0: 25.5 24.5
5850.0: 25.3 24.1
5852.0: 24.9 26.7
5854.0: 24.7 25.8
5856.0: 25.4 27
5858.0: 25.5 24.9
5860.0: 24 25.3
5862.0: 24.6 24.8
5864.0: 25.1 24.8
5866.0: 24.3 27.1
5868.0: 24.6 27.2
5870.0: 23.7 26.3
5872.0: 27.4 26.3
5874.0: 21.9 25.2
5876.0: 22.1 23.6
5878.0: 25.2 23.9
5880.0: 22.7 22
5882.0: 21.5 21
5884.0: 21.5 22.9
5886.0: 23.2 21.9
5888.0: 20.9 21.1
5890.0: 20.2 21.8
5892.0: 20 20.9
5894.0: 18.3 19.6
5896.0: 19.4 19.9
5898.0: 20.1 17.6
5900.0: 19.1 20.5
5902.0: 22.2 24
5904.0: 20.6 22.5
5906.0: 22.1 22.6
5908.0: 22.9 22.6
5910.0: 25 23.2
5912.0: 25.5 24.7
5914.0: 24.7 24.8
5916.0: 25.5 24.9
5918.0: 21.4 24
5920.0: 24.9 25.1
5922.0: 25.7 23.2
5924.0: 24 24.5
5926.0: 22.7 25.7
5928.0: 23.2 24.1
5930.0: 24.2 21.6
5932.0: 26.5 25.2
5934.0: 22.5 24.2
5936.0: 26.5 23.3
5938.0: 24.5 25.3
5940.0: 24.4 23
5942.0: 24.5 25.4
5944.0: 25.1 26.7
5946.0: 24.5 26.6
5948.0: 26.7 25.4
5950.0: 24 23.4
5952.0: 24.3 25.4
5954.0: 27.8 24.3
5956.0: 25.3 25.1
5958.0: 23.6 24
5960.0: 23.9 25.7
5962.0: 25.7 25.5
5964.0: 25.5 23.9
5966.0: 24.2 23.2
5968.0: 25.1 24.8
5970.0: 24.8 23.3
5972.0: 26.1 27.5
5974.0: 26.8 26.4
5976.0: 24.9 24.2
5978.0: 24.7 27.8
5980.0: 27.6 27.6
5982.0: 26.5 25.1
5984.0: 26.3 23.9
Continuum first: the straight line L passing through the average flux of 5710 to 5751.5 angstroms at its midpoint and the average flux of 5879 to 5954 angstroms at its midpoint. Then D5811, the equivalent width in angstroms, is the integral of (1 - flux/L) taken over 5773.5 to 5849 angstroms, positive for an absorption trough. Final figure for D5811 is -4.1 angstroms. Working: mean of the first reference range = 25.2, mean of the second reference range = 23.2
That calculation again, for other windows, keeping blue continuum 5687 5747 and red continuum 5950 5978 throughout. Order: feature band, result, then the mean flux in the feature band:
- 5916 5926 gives 0.3 angstroms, 24.2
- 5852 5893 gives 1.6 angstroms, 23.9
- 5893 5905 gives 2.3 angstroms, 20.2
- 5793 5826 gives -1.2 angstroms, 25.8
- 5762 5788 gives 0.2 angstroms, 24.7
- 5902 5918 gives 0.9 angstroms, 23.6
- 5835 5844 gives -0.3 angstroms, 25.8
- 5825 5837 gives -0.9 angstroms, 26.8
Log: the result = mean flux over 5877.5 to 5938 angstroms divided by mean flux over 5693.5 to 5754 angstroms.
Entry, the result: 0.91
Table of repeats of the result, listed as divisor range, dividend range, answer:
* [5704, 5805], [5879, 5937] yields 0.91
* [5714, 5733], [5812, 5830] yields 1.02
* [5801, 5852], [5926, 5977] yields 0.96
